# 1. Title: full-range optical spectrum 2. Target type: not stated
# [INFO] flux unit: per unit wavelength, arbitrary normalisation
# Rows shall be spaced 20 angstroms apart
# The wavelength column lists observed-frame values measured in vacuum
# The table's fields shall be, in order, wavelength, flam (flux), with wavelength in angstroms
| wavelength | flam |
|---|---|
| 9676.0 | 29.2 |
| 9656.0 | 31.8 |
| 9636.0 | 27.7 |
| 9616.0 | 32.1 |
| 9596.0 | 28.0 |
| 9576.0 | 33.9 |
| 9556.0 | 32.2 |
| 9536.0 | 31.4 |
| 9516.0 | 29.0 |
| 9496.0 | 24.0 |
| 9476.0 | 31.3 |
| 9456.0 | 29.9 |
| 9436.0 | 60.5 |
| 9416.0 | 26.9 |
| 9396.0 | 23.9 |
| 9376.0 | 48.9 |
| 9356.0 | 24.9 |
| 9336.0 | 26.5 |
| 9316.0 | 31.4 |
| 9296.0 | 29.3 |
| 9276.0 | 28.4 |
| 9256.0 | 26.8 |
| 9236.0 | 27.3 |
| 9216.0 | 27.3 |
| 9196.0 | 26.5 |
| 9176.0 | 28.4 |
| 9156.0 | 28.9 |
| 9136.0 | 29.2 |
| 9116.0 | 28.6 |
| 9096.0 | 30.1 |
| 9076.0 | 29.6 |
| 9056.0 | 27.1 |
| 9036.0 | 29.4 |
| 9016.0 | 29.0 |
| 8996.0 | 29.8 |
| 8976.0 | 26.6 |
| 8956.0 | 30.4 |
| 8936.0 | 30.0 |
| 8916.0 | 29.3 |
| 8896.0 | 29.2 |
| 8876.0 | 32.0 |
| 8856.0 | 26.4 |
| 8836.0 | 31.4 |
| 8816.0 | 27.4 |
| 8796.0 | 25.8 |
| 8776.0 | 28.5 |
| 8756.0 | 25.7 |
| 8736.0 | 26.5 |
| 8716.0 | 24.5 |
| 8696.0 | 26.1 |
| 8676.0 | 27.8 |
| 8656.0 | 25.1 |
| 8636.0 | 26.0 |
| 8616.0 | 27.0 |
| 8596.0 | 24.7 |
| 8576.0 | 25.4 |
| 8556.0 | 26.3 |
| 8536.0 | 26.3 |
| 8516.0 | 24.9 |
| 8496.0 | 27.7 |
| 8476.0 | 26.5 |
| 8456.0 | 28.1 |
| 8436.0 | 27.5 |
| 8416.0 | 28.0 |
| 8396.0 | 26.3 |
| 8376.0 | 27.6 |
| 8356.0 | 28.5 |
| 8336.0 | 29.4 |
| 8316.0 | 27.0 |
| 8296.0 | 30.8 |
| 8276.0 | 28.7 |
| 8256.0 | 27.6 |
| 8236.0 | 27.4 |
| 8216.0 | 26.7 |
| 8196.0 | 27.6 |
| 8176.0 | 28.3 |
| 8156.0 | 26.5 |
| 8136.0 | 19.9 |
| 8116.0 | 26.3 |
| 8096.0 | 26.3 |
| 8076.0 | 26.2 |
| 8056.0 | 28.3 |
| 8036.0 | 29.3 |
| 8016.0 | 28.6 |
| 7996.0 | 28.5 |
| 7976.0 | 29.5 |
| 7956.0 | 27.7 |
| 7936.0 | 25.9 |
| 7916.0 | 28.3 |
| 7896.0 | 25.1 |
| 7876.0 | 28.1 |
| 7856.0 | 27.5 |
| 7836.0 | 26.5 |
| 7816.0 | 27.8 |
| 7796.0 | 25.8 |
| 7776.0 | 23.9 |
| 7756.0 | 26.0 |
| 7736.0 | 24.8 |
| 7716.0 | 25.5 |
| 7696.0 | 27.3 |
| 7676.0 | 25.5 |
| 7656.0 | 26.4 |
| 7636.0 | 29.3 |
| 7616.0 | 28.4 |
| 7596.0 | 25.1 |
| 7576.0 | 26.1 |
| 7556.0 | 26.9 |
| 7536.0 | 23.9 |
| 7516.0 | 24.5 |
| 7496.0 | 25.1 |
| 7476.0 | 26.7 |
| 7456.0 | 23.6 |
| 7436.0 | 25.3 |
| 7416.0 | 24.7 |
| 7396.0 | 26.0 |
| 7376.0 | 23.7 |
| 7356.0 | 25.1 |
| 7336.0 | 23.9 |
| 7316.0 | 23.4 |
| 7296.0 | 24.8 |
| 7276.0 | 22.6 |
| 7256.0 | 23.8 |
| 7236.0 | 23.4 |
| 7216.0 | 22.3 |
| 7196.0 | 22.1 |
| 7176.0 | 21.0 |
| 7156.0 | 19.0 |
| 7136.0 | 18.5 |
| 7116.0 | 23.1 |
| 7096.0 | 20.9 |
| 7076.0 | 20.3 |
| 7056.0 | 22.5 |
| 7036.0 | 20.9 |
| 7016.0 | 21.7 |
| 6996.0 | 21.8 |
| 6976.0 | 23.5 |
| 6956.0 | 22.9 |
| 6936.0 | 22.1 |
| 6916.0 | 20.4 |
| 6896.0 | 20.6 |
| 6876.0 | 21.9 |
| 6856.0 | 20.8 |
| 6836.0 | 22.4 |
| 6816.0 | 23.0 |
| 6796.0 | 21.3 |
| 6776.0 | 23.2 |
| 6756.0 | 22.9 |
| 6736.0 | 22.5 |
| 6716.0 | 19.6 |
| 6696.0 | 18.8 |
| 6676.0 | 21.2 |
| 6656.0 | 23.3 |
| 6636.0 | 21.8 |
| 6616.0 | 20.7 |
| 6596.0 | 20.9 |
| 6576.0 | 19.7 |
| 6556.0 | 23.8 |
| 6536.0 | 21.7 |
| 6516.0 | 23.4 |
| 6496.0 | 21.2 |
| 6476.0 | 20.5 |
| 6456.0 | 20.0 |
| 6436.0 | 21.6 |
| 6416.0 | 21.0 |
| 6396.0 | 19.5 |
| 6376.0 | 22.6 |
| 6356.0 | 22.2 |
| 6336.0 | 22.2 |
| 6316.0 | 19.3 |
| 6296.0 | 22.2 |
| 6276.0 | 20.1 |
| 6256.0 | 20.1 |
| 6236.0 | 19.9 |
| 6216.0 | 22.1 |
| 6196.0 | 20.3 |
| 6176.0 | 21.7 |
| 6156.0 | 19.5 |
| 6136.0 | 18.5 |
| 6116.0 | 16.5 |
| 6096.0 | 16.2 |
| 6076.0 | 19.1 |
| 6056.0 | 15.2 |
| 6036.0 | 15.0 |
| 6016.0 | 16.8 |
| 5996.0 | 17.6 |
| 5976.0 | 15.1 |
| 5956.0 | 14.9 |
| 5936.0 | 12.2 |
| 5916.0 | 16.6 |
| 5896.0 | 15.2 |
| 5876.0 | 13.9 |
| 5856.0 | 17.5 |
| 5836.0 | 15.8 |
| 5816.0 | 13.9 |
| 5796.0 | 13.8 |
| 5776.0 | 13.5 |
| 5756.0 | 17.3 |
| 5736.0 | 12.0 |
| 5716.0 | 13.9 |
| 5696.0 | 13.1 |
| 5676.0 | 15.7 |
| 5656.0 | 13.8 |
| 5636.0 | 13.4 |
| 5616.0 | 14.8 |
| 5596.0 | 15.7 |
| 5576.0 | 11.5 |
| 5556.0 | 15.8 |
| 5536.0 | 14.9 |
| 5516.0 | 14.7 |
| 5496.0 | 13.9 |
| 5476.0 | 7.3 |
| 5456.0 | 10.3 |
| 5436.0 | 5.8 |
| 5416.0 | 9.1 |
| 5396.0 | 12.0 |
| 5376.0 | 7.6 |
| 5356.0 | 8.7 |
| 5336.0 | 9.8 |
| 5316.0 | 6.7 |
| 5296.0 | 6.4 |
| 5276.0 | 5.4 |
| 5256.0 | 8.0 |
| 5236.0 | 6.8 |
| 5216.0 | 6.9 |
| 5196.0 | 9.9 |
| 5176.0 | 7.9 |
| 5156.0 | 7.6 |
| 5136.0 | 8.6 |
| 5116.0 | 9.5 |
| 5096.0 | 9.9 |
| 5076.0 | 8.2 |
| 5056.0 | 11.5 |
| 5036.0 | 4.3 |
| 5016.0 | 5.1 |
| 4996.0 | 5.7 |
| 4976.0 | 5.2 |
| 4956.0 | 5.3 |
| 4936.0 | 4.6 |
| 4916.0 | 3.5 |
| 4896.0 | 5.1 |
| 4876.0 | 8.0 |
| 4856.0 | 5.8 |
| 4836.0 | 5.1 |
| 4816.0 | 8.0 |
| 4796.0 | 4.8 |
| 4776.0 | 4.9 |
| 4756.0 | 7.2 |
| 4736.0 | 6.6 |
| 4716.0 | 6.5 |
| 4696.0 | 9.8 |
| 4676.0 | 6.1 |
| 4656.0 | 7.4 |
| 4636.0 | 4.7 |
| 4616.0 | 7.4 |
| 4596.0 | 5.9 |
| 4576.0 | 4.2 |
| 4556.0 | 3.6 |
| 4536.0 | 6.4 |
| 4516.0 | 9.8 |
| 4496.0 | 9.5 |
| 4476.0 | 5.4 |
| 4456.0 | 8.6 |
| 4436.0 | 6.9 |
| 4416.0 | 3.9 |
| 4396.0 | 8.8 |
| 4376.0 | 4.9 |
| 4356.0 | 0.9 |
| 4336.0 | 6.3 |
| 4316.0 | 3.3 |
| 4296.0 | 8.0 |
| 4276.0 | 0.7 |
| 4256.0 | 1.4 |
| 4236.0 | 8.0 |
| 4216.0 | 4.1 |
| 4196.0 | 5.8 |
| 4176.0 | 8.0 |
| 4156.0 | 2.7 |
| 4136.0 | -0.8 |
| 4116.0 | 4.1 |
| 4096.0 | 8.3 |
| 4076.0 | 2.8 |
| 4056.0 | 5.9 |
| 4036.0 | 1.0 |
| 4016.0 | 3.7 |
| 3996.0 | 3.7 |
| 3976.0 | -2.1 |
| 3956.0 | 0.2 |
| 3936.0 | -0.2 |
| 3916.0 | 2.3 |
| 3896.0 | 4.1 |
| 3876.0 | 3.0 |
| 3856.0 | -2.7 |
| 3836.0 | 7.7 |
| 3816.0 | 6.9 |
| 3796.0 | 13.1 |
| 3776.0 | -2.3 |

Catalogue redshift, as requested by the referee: 0.380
